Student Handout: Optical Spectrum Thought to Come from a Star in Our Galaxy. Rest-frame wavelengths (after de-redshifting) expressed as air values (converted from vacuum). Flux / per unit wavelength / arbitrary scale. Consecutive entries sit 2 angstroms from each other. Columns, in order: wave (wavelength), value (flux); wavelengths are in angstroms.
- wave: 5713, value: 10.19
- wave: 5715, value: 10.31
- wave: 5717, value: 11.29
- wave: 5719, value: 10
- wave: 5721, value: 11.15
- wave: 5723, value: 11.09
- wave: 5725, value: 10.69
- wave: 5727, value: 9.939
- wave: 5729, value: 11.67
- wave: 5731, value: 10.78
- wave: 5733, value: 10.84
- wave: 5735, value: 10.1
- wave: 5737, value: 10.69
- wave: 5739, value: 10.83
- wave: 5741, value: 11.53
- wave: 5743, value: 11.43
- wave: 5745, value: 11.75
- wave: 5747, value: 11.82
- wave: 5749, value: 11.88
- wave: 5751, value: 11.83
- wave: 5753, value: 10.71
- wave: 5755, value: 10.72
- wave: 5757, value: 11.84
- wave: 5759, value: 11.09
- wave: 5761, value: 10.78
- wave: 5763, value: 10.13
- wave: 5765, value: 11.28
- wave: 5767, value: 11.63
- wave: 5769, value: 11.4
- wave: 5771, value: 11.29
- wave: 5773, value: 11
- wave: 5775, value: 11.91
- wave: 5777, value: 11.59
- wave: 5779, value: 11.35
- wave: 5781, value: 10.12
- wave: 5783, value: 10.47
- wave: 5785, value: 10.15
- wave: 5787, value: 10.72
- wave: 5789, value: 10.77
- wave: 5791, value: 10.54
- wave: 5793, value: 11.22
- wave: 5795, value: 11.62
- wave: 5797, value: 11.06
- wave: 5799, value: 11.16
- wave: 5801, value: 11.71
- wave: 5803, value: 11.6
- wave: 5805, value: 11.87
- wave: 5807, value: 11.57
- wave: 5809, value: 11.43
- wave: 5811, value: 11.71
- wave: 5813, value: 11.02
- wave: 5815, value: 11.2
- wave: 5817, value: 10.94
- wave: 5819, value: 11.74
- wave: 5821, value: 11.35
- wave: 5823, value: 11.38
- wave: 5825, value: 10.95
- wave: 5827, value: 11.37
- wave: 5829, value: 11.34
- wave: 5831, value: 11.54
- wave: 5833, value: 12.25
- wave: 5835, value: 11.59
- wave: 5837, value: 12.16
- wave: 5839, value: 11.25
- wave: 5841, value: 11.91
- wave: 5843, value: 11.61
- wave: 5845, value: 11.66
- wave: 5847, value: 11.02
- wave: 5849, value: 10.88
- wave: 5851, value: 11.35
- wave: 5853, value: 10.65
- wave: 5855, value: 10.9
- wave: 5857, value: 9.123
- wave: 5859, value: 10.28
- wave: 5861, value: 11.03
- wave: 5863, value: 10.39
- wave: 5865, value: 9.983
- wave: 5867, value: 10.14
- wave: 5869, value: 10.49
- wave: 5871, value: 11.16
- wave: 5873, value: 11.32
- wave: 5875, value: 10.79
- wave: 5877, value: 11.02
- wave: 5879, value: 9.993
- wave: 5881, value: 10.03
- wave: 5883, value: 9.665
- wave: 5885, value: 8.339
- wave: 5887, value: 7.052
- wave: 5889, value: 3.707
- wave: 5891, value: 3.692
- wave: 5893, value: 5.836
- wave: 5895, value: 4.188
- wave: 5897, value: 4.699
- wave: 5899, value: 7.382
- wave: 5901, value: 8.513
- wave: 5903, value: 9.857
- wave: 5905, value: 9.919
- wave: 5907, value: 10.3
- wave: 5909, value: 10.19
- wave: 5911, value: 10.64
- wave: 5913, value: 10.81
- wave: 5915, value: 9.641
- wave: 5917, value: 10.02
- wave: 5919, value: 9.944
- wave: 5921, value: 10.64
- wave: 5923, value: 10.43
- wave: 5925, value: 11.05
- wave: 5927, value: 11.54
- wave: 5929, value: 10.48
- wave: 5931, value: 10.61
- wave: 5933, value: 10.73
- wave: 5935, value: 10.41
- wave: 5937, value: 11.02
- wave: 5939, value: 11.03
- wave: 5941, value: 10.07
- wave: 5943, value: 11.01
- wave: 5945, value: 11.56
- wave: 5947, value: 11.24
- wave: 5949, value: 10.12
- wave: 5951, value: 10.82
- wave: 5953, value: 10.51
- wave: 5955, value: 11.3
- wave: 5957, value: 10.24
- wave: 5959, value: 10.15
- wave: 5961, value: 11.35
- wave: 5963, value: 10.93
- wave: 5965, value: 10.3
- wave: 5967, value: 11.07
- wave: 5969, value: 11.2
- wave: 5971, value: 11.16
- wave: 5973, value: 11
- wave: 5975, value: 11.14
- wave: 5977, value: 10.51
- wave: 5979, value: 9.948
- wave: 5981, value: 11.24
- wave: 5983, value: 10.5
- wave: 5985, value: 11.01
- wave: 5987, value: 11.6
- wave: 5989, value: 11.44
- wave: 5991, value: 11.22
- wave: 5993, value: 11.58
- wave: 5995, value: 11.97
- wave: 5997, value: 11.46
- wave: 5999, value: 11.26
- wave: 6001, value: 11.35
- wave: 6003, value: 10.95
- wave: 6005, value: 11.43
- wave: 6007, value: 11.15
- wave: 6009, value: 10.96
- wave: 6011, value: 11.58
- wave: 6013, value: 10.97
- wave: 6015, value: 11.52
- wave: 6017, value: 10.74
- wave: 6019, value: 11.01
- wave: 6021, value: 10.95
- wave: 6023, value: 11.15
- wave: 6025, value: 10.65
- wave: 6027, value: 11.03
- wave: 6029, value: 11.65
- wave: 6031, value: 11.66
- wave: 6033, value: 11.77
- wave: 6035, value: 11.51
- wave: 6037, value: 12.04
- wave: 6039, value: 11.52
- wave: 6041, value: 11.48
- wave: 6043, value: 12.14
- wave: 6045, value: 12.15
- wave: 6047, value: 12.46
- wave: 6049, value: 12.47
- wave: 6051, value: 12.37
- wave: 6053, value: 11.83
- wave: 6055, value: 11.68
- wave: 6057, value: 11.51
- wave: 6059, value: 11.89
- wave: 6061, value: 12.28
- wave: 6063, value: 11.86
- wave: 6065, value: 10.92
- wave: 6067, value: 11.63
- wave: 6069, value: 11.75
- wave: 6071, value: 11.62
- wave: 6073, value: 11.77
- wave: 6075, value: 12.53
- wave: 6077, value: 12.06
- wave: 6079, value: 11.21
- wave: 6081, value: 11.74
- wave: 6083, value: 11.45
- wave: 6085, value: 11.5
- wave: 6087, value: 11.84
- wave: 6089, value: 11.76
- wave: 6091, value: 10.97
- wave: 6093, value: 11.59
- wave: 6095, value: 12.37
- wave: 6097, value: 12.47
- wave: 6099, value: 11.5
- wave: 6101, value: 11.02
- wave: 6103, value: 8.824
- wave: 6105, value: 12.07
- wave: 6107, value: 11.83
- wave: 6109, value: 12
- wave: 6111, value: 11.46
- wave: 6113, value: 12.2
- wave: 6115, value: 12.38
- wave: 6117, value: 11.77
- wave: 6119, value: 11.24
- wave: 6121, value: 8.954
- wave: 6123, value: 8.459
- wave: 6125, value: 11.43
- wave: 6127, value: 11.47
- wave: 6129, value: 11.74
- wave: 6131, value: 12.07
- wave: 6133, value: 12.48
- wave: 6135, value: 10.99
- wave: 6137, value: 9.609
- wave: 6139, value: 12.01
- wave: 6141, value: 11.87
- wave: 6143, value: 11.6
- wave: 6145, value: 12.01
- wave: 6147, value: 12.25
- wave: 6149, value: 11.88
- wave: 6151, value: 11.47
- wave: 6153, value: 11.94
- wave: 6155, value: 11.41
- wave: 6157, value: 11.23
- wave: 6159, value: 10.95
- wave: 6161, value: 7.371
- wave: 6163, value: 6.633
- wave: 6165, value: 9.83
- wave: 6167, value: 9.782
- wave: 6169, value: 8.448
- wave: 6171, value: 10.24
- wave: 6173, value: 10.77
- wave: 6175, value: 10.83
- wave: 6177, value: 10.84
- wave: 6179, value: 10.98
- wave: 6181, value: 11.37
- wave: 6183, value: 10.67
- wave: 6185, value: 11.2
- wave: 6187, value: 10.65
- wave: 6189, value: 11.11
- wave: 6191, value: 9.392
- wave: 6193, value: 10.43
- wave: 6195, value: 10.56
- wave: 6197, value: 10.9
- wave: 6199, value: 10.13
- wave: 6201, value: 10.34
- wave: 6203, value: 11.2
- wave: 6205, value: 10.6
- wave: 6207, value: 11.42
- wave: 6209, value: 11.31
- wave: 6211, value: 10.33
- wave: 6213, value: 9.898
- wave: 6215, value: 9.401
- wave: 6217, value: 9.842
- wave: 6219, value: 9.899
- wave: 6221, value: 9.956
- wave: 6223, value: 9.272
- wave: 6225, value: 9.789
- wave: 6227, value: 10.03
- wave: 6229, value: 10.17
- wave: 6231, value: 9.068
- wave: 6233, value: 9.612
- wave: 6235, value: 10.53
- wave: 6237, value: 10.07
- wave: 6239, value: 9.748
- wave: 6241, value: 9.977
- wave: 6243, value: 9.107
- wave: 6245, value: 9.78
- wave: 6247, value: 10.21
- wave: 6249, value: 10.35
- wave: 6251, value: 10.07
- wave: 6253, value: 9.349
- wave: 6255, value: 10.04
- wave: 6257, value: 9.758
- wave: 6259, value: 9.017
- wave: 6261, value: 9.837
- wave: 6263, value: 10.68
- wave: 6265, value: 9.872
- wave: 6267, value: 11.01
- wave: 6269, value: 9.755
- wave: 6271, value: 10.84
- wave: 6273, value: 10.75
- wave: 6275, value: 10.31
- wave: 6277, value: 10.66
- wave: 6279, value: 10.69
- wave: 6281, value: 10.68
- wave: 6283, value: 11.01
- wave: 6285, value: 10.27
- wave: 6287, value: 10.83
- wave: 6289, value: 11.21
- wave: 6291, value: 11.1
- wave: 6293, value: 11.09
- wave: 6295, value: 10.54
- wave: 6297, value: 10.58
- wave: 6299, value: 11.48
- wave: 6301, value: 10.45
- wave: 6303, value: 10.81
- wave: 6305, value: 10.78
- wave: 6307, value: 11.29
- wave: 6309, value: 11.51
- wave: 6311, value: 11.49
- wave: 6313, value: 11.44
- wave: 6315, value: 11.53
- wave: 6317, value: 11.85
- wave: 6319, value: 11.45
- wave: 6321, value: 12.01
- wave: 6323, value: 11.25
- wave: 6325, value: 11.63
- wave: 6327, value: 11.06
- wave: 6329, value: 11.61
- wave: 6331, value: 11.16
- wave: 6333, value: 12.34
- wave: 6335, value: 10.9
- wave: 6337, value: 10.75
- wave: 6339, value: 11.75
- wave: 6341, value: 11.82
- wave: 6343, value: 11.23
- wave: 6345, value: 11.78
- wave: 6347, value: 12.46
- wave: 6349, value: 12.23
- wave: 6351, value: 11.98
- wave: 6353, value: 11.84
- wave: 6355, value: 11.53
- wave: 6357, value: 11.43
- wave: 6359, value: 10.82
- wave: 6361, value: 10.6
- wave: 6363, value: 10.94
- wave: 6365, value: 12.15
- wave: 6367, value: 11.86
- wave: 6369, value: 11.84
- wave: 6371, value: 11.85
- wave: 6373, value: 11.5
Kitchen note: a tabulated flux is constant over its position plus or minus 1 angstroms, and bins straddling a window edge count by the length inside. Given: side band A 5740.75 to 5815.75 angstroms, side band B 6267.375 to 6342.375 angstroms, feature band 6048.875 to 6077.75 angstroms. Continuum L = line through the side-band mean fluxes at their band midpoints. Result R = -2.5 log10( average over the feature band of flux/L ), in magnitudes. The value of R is -0.07 mag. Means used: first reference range 11.2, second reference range 11.1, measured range 11.9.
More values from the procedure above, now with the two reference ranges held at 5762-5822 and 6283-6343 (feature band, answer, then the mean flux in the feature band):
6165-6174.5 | 0.14 mag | 9.87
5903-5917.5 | 0.10 mag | 10.2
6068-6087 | -0.05 mag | 11.7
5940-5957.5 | 0.04 mag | 10.8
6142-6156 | -0.05 mag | 11.8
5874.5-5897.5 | 0.45 mag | 7.4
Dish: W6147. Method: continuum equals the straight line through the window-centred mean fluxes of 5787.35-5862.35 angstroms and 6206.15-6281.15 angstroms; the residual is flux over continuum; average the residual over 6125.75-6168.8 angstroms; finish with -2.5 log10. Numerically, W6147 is -0.06 mag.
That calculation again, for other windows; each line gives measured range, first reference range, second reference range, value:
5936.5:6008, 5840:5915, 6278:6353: -0.12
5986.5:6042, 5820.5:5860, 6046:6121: 0.02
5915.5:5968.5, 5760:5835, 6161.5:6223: 0.02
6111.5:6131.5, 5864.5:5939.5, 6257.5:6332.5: -0.09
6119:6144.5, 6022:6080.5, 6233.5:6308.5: 0.02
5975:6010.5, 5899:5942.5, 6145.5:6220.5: -0.08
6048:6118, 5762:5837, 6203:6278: -0.12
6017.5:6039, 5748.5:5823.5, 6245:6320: -0.04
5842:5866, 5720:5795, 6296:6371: 0.04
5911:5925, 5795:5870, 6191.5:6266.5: 0.06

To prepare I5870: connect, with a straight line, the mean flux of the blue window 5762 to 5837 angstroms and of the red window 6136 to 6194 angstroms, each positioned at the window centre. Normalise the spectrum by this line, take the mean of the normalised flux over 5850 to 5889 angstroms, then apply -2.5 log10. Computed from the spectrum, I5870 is 0.11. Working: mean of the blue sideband 11.3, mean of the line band 10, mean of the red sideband 10.6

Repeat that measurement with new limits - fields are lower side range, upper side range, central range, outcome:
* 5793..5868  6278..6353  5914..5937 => 0.07 mag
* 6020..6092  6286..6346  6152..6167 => 0.17 mag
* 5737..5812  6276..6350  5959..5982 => 0.04 mag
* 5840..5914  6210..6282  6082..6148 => -0.16 mag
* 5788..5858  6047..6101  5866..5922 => 0.27 mag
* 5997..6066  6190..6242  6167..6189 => -0.02 mag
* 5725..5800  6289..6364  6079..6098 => -0.05 mag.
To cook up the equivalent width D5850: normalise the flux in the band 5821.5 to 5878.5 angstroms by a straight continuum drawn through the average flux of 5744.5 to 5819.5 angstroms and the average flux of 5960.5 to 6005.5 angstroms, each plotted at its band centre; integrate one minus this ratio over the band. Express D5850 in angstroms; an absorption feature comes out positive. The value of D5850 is 0.7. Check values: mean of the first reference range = 11.2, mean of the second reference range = 11.1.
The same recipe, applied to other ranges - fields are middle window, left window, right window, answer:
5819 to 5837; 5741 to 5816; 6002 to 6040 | -0.46 angstroms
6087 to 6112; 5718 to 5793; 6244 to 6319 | -1.72 angstroms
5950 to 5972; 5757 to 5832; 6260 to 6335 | 0.61 angstroms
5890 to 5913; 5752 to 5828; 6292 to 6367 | 6.84 angstroms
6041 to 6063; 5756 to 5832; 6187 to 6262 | -3.16 angstroms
